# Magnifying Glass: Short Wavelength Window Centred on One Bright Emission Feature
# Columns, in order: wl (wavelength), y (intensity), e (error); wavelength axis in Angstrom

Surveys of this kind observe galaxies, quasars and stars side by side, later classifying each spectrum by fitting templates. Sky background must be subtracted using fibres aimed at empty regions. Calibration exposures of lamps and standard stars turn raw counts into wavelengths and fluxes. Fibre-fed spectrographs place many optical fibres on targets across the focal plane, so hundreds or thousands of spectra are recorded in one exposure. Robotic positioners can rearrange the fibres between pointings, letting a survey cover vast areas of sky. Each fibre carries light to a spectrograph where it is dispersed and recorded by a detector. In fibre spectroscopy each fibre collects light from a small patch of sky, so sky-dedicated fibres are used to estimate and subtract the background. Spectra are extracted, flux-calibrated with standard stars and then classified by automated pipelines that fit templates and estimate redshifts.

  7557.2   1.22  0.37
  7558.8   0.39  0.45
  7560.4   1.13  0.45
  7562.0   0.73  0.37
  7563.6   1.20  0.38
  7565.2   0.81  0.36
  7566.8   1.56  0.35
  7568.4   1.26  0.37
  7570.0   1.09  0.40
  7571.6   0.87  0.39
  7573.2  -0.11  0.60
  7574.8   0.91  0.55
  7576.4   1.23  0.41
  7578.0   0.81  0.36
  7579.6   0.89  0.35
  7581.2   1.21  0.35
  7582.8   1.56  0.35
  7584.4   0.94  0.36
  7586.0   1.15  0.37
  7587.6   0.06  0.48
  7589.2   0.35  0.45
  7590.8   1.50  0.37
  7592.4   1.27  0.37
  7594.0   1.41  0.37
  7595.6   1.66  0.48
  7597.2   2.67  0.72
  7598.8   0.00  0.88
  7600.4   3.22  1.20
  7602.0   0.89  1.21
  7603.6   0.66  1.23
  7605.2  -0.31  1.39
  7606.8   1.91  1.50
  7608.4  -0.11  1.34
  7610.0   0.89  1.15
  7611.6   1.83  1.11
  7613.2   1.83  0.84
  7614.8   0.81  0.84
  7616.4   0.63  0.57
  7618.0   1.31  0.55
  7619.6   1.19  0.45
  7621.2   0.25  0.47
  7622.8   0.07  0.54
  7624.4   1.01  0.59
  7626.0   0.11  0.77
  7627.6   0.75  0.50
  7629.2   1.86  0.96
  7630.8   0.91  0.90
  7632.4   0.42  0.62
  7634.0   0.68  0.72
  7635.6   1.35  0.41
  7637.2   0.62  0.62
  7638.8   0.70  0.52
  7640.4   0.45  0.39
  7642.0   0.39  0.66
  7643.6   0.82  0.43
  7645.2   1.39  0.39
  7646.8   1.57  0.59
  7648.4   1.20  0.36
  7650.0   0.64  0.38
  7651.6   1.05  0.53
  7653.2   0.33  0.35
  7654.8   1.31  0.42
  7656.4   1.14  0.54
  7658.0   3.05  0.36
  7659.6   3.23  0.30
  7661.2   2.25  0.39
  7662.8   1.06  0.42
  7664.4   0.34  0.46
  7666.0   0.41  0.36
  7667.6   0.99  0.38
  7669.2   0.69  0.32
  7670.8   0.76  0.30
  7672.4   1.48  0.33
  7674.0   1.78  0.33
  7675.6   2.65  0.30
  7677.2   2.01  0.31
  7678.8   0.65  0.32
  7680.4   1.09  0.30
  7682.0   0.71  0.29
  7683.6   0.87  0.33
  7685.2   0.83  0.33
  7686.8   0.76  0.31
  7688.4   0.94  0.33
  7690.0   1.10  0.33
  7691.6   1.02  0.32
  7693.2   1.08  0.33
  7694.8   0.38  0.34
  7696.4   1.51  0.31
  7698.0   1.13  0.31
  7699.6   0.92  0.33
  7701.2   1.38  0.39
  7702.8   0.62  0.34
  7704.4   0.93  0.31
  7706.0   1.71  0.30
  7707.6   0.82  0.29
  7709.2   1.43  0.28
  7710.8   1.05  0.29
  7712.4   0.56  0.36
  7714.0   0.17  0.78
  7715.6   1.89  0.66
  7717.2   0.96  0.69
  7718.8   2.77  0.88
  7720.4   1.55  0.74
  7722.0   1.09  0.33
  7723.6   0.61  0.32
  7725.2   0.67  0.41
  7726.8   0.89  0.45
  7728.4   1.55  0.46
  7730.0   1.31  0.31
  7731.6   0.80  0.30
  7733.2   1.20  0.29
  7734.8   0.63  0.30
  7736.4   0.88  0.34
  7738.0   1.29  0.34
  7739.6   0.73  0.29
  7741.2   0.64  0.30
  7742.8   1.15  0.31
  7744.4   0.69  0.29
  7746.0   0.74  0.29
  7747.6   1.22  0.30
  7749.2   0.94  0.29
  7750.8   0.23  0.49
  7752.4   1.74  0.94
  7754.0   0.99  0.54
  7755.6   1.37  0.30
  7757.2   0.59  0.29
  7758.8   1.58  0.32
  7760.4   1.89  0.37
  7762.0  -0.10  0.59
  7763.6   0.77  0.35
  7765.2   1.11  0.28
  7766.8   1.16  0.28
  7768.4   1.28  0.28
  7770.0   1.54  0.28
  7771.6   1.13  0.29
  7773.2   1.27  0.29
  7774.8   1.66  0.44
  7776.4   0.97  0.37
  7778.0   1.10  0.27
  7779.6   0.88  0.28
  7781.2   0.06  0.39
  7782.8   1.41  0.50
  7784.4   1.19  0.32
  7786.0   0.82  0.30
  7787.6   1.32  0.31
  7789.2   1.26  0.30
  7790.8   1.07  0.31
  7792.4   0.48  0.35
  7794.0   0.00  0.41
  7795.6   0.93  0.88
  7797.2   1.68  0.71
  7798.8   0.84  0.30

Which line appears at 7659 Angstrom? [S II]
